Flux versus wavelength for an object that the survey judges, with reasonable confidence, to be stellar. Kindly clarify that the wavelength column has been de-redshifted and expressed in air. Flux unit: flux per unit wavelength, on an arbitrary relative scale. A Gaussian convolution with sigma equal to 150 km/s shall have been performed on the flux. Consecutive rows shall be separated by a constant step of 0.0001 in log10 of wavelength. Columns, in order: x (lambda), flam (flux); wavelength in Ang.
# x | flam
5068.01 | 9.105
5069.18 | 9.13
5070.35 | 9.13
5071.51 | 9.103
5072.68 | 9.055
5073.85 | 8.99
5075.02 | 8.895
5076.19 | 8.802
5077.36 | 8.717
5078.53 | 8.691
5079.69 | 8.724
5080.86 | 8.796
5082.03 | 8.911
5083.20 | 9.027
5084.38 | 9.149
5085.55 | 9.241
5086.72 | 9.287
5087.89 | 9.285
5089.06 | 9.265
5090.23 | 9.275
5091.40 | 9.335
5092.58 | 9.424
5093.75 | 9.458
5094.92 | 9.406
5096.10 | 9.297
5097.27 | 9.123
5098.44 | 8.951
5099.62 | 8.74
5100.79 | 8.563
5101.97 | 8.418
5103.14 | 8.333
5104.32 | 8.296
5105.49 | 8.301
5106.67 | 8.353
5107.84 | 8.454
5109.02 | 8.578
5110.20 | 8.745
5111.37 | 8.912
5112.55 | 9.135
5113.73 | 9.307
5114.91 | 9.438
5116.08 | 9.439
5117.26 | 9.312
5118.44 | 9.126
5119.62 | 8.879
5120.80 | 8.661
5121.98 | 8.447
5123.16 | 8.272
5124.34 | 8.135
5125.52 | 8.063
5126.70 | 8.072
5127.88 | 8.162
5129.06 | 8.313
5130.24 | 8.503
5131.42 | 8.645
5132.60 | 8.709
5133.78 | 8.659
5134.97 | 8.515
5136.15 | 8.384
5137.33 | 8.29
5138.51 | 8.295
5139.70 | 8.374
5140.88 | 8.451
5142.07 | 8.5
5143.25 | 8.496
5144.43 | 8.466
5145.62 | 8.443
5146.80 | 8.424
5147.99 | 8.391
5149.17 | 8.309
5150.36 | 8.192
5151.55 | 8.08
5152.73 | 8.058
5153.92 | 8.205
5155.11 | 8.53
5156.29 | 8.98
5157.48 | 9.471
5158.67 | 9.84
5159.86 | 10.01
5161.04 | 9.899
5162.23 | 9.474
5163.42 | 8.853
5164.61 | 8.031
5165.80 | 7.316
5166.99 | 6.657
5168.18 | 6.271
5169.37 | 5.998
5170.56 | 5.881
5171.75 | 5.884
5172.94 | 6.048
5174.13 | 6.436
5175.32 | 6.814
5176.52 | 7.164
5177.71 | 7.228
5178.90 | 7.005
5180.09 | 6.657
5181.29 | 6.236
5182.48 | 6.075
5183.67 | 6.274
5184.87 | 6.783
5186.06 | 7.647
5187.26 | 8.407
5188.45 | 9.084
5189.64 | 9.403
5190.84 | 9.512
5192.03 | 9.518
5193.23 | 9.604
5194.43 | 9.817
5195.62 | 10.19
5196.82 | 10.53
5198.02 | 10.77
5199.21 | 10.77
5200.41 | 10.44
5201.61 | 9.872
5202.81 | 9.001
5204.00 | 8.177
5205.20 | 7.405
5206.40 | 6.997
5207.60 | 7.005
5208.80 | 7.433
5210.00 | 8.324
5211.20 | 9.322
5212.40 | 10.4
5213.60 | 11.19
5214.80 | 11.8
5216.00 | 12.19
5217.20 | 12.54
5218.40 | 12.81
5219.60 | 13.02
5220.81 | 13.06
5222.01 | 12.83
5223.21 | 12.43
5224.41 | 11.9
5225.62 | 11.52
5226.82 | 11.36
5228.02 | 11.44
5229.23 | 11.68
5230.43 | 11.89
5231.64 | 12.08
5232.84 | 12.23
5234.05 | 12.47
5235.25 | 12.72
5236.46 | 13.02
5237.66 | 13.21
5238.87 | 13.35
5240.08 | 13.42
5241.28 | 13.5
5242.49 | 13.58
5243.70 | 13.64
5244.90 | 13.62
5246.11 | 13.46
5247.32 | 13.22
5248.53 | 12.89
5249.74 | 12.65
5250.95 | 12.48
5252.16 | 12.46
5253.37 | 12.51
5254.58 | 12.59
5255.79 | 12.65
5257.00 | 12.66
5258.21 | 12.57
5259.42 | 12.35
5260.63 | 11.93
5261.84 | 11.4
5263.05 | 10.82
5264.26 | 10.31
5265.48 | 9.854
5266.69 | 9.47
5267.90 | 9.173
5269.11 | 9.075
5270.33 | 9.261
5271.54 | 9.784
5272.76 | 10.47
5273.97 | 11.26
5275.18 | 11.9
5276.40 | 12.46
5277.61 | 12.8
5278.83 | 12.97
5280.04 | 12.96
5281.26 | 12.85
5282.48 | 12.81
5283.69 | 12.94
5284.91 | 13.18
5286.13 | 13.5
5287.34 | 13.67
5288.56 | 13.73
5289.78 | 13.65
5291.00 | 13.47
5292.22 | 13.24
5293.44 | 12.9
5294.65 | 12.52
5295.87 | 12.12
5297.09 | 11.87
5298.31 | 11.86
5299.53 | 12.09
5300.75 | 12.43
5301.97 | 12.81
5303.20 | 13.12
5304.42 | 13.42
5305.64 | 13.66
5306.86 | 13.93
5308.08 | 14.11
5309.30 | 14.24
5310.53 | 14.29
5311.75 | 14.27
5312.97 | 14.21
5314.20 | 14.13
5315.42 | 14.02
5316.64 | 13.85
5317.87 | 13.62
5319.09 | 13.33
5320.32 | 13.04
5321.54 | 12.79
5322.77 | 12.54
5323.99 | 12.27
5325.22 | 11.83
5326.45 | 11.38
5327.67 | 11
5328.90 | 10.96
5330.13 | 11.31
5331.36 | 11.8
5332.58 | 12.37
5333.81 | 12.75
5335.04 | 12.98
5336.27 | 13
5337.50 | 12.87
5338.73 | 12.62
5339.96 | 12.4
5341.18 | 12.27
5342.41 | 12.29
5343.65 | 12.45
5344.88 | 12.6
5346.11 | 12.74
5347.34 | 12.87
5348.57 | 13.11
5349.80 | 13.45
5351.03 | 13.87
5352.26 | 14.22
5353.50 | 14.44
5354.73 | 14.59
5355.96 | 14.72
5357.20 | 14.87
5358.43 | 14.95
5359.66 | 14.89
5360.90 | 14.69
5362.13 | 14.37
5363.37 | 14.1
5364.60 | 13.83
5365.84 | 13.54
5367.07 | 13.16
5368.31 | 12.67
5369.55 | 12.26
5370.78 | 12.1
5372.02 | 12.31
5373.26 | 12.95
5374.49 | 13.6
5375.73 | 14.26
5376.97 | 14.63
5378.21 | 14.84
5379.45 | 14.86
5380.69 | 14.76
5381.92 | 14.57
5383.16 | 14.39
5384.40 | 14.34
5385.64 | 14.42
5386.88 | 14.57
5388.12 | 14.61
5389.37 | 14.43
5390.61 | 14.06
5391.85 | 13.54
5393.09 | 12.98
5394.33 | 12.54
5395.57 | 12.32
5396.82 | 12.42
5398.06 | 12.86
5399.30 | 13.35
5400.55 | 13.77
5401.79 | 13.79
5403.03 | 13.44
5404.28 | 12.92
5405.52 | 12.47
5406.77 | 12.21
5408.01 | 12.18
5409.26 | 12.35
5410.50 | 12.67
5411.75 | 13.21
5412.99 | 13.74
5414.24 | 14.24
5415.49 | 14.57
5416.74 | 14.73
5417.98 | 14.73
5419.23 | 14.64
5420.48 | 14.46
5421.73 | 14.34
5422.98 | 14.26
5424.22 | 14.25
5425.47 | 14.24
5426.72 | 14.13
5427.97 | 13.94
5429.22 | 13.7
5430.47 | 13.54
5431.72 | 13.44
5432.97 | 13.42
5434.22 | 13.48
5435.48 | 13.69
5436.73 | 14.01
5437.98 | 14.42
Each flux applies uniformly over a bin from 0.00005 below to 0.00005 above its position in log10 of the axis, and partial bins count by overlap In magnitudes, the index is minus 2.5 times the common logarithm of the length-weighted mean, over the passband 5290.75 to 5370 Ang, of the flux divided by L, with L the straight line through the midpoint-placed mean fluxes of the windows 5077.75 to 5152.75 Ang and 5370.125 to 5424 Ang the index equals -0.05 mag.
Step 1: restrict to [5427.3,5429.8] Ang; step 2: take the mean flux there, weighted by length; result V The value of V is 13.8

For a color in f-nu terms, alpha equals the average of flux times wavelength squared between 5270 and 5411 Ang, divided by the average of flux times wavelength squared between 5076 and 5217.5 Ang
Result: 1.64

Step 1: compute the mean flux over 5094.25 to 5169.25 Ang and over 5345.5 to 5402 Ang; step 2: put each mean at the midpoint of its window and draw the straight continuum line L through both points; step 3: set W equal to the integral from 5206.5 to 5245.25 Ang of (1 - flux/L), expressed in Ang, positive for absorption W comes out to -4.4 Ang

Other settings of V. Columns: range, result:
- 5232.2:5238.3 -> 12.7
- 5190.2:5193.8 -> 9.53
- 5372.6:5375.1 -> 13.3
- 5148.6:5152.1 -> 8.18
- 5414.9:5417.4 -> 14.7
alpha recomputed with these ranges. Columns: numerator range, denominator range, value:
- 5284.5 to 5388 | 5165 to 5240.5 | 1.46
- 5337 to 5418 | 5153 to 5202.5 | 1.78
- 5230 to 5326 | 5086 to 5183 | 1.60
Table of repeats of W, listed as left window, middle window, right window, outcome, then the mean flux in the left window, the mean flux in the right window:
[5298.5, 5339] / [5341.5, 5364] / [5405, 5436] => -1.1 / 12.9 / 13.7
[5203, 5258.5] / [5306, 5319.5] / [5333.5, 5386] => -1.1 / 11.8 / 13.6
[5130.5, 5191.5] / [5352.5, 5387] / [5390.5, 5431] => -3.9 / 7.96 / 13.5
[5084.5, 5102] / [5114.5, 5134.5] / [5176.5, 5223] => 1.3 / 9.16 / 9.35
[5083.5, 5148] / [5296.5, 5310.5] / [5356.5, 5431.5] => -1.1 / 8.74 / 13.8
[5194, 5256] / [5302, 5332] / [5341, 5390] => 0.0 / 11.5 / 13.8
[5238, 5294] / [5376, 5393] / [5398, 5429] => -1.3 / 12.3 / 13.7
